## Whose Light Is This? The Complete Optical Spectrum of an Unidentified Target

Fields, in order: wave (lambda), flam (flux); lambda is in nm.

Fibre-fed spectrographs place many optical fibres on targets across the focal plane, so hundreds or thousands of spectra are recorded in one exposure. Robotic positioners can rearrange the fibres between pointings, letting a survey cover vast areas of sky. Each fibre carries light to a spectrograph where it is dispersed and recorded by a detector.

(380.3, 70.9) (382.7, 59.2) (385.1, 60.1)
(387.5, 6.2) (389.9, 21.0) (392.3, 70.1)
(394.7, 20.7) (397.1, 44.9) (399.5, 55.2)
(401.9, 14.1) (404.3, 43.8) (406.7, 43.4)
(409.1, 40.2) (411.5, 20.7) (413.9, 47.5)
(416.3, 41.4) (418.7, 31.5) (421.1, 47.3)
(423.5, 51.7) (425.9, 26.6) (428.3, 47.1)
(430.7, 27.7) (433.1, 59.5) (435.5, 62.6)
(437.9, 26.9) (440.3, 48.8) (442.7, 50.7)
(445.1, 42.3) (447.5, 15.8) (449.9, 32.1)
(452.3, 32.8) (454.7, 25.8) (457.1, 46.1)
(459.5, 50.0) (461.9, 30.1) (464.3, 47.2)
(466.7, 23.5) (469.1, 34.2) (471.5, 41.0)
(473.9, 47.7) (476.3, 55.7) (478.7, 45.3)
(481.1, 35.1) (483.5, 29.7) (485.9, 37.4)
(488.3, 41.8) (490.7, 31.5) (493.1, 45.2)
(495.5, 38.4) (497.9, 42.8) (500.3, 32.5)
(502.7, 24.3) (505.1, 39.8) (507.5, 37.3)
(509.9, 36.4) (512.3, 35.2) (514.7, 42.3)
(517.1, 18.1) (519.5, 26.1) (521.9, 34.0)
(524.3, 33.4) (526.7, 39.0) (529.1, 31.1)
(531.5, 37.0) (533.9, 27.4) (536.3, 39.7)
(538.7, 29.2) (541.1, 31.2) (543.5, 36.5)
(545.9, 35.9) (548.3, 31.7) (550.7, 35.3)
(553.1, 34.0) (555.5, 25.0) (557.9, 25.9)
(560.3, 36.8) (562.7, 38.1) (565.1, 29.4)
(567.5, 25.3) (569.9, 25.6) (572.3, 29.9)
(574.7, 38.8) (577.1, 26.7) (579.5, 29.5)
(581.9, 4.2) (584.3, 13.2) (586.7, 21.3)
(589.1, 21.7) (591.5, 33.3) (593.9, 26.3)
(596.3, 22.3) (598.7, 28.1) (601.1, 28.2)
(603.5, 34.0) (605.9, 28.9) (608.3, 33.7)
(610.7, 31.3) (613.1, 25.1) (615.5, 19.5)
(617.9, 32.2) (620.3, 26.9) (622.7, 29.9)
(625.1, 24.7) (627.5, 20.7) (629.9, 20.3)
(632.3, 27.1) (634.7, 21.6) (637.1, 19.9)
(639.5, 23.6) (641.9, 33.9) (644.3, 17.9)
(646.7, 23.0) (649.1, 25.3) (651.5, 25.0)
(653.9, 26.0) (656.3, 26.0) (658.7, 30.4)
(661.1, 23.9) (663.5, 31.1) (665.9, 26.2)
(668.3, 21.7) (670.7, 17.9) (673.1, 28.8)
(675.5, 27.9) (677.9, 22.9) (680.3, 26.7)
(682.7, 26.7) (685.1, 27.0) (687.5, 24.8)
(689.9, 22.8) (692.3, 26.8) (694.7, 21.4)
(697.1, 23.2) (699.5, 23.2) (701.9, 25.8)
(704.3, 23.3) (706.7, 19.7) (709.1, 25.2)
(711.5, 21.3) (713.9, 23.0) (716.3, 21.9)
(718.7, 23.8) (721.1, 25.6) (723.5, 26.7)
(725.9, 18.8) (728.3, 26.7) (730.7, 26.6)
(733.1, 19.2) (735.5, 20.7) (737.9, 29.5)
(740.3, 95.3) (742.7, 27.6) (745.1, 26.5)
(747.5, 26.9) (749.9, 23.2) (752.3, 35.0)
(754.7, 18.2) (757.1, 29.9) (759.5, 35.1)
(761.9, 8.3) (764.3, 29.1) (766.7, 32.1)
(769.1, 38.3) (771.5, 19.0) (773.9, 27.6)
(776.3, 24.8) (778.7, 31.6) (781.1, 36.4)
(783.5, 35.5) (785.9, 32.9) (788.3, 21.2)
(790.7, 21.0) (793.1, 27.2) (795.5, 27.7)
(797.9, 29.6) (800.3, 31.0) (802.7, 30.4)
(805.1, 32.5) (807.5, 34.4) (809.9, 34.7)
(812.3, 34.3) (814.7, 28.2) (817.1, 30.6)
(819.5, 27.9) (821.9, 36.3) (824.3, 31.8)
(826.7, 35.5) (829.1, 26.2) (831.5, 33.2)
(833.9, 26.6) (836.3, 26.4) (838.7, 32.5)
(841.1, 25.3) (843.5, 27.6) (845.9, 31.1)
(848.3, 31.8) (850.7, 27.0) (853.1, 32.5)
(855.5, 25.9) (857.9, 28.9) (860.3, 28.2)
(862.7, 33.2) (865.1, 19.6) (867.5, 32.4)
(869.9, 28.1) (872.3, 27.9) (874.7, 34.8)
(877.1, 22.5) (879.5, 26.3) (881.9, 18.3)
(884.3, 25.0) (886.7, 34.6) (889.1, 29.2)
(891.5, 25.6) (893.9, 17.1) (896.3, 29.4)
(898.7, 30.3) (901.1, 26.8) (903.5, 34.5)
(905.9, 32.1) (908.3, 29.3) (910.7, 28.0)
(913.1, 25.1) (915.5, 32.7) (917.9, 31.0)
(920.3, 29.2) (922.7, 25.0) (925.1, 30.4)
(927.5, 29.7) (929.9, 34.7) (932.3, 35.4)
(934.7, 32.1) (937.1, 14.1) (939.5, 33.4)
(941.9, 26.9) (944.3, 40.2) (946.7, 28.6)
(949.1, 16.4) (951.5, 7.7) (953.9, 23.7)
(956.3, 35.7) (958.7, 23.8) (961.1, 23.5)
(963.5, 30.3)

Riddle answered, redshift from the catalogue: 0.99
